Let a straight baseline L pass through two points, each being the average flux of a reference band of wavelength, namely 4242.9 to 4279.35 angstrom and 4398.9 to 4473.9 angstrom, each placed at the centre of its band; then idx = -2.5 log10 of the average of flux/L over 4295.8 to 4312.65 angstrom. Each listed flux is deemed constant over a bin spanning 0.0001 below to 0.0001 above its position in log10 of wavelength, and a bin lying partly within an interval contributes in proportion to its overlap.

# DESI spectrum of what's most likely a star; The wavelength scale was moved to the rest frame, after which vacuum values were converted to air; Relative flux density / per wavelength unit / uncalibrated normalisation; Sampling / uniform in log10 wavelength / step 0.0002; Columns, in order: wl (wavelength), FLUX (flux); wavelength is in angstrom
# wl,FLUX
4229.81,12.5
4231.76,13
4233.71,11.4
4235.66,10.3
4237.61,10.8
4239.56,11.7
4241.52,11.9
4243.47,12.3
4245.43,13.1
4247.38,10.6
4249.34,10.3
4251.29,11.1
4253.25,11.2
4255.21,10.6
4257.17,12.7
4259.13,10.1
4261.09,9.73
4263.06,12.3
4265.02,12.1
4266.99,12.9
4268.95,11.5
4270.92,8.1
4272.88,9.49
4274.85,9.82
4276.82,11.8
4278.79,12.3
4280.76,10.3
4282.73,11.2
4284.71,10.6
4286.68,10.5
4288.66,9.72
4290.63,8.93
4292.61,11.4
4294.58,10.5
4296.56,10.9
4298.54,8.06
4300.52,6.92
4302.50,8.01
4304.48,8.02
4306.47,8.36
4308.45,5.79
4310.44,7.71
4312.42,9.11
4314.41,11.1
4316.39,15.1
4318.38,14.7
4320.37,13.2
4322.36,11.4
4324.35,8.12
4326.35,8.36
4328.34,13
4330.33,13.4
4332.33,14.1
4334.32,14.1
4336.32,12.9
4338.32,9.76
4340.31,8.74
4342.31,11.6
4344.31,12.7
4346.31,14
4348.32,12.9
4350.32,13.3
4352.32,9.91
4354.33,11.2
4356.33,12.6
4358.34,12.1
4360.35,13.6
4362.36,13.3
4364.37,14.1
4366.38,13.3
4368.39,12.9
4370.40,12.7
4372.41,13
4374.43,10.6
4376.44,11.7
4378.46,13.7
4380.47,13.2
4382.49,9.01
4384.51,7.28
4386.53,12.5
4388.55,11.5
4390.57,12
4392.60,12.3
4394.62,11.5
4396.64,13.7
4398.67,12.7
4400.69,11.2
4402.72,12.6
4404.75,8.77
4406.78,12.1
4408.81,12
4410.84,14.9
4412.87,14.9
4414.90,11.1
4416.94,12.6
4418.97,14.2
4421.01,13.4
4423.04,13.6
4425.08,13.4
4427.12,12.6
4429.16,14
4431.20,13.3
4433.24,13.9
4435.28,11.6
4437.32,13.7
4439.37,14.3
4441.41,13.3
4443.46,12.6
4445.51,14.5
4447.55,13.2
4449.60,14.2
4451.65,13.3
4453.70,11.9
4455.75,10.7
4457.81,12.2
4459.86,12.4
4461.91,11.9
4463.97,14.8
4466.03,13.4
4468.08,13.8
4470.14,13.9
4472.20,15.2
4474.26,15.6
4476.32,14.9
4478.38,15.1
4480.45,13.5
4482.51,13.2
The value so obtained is 0.40 mag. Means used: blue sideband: 11.1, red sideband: 13.1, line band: 8.01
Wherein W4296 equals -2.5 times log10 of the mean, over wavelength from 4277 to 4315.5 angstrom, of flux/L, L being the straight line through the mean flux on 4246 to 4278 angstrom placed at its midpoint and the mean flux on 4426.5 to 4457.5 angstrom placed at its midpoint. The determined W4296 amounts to 0.19 mag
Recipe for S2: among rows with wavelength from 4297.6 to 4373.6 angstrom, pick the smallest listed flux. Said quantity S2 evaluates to 5.79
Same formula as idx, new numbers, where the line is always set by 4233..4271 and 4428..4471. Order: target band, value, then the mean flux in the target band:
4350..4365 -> -0.01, 12.4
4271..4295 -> 0.11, 10.5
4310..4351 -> 0.01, 11.9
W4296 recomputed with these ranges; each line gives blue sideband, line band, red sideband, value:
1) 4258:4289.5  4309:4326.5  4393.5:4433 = 0.044 mag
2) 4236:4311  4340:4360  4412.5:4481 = -0.032 mag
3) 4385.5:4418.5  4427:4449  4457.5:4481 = -0.019 mag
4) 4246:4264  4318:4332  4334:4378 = 0.018 mag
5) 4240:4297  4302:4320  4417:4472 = 0.162 mag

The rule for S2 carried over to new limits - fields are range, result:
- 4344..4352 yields 12.7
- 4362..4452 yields 7.28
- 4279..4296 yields 8.93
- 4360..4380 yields 10.6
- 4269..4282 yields 8.1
